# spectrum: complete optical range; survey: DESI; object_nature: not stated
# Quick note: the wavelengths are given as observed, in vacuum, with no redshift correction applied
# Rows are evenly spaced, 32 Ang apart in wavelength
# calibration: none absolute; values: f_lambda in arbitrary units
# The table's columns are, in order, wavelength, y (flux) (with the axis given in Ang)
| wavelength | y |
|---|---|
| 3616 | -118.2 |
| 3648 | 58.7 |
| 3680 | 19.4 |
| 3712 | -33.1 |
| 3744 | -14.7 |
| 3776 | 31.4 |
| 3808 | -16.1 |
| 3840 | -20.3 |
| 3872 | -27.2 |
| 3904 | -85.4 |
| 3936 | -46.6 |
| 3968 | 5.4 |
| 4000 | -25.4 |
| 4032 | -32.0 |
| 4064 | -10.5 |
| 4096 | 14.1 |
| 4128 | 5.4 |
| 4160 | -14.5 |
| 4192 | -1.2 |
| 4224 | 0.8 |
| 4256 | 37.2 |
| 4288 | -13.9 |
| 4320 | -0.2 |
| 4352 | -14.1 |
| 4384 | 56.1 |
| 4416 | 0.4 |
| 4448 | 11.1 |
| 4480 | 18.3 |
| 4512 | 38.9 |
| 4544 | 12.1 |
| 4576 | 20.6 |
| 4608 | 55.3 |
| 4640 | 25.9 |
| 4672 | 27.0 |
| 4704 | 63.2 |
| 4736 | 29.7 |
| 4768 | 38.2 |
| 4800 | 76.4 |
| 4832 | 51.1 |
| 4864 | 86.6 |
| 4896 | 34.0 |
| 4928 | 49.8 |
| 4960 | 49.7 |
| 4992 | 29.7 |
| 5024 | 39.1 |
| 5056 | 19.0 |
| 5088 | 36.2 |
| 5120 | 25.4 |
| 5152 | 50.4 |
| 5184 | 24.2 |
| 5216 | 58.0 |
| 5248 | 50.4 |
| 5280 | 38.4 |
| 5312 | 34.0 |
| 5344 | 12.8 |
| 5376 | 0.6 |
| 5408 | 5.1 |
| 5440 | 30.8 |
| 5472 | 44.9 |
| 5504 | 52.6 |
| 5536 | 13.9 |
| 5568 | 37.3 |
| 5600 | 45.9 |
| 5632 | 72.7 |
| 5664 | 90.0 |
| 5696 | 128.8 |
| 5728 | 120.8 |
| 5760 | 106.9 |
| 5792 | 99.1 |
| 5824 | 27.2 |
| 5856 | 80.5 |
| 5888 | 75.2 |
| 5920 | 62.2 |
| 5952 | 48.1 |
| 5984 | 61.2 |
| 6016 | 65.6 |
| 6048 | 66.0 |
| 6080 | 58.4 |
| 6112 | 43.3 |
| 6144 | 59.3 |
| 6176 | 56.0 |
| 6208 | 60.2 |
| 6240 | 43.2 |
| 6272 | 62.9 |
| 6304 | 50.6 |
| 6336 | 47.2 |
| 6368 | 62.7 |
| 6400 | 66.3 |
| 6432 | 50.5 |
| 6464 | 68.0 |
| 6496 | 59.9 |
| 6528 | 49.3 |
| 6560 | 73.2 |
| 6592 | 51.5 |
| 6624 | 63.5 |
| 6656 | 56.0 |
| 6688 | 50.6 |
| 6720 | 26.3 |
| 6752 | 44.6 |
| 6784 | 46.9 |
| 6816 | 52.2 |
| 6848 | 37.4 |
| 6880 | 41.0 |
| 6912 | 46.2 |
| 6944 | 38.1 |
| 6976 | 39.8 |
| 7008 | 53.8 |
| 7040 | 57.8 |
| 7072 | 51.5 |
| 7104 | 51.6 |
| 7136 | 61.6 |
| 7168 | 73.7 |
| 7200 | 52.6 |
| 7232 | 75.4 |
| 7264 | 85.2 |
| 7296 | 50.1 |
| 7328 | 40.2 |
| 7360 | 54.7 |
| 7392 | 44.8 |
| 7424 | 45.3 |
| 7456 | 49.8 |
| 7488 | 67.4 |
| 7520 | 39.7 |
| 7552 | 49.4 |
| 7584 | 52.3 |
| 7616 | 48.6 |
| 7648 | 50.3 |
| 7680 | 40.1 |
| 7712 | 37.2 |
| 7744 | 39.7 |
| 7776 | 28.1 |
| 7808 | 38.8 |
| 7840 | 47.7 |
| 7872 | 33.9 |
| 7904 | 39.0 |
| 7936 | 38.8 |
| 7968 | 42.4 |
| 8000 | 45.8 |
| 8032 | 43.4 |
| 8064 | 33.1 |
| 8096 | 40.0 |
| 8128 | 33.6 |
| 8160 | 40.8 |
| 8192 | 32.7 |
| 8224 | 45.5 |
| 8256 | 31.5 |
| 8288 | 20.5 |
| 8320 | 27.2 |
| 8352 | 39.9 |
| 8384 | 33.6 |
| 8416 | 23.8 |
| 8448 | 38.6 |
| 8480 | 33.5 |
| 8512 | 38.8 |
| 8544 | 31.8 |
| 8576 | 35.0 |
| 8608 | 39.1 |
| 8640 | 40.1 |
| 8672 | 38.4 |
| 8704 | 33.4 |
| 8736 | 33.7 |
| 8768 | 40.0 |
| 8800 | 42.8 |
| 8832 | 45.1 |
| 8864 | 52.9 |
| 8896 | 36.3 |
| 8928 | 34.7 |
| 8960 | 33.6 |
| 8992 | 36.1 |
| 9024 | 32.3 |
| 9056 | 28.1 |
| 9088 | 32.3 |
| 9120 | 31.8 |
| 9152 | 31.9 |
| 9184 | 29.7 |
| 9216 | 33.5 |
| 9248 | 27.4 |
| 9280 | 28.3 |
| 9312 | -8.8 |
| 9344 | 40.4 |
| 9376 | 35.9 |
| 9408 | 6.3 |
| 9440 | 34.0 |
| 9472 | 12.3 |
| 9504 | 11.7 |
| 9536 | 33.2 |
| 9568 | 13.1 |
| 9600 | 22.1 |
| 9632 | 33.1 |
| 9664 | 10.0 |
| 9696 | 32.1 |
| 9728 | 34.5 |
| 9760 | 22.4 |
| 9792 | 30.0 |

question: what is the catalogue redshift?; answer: 3.662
